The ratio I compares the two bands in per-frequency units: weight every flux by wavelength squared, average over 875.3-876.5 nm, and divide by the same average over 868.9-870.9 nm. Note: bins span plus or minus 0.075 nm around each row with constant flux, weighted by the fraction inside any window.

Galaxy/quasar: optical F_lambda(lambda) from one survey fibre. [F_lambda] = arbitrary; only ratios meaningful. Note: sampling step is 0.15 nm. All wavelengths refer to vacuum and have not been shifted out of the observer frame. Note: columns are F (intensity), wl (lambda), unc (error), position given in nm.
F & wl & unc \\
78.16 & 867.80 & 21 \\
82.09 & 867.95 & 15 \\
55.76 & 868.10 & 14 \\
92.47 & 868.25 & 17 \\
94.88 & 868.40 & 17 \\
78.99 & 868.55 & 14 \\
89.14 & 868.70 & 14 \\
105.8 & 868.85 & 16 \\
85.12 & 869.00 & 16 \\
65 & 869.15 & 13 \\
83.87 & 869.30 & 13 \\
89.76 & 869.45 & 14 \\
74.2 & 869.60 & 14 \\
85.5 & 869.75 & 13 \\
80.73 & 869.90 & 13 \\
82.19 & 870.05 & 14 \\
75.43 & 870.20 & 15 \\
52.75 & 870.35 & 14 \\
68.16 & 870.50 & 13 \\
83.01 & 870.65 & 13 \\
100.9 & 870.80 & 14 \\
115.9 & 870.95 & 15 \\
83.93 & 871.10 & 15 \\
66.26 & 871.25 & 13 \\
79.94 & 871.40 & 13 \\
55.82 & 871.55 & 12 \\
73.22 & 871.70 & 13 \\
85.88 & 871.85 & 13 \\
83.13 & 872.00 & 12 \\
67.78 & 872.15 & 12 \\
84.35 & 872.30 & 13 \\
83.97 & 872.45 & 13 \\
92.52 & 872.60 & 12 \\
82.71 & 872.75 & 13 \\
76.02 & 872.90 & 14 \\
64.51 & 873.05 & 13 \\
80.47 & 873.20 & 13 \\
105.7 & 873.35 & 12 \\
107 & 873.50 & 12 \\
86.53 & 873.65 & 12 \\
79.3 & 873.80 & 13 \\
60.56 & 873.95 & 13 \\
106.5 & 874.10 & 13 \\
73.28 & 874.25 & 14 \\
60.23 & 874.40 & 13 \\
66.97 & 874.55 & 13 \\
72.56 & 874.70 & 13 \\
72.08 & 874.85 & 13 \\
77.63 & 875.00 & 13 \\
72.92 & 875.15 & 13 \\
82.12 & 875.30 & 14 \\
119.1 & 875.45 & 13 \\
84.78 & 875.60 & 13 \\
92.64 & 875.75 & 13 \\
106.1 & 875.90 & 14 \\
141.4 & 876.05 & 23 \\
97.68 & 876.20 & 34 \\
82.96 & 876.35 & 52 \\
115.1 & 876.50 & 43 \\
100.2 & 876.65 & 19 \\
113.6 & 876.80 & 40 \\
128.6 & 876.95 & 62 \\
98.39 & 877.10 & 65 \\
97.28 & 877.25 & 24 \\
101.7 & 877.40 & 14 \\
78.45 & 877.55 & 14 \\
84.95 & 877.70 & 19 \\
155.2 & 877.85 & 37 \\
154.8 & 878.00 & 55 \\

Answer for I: 1.3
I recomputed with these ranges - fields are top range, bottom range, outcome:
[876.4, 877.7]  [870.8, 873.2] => 1.29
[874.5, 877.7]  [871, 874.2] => 1.18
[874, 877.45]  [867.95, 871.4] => 1.16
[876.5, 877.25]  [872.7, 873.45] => 1.33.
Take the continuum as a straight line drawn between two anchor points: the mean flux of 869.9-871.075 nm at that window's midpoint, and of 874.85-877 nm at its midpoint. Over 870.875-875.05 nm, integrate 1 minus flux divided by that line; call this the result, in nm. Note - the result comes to 0.46 nm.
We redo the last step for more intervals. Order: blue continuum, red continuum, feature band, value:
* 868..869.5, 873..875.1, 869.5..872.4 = 0.110 nm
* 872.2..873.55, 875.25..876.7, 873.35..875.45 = 0.291 nm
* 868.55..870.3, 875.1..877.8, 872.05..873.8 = 0.139 nm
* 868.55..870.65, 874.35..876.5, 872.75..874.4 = 0.063 nm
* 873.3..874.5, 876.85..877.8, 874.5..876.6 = 0.001 nm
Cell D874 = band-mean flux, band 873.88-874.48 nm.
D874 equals 75.2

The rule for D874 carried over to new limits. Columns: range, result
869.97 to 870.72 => 72.3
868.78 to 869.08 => 94.8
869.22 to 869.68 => 82.5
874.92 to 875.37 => 77.4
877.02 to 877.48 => 99.2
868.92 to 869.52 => 81.1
